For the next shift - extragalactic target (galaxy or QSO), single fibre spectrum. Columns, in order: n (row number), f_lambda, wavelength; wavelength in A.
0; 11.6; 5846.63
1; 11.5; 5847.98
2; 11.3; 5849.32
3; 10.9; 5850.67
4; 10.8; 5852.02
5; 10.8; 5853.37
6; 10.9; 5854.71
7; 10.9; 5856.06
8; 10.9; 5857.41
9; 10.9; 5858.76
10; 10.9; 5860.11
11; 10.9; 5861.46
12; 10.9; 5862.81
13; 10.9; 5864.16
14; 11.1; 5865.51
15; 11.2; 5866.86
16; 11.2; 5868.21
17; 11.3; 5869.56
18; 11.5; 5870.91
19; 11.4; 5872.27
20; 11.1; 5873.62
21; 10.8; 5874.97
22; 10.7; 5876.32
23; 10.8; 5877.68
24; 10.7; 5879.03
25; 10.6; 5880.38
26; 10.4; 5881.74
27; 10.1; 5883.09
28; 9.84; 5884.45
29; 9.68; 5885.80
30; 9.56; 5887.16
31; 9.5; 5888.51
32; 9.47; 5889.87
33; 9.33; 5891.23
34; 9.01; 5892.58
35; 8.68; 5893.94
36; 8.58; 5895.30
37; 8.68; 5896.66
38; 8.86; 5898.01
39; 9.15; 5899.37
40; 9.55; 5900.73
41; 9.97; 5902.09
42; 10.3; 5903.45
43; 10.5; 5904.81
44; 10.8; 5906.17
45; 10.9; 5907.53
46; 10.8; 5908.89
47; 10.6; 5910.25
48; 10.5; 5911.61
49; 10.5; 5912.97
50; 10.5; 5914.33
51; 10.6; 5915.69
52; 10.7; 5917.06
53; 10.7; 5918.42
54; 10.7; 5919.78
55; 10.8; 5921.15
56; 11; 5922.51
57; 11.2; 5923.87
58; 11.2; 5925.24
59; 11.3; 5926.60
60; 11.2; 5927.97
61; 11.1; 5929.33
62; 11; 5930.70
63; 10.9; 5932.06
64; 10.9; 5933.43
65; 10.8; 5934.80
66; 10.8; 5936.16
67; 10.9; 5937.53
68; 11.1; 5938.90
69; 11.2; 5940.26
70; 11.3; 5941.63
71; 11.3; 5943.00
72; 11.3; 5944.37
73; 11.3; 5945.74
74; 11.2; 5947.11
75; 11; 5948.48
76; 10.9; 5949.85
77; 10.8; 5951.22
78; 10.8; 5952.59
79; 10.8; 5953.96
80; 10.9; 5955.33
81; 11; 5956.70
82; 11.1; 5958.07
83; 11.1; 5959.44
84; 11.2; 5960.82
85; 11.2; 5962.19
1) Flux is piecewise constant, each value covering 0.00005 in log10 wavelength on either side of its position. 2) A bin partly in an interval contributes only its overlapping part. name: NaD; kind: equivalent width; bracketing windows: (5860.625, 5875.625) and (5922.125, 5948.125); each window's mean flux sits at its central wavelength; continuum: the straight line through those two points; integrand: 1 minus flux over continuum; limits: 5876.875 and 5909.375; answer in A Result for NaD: 3.8 A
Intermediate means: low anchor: 11.1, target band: 9.82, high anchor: 11.1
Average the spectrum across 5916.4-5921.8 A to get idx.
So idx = 10.7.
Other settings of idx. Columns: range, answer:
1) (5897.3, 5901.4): 9.19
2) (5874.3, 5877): 10.7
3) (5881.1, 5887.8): 9.91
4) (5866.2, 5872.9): 11.3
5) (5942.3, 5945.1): 11.3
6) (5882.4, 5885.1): 9.97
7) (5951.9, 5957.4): 10.9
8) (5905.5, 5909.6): 10.8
